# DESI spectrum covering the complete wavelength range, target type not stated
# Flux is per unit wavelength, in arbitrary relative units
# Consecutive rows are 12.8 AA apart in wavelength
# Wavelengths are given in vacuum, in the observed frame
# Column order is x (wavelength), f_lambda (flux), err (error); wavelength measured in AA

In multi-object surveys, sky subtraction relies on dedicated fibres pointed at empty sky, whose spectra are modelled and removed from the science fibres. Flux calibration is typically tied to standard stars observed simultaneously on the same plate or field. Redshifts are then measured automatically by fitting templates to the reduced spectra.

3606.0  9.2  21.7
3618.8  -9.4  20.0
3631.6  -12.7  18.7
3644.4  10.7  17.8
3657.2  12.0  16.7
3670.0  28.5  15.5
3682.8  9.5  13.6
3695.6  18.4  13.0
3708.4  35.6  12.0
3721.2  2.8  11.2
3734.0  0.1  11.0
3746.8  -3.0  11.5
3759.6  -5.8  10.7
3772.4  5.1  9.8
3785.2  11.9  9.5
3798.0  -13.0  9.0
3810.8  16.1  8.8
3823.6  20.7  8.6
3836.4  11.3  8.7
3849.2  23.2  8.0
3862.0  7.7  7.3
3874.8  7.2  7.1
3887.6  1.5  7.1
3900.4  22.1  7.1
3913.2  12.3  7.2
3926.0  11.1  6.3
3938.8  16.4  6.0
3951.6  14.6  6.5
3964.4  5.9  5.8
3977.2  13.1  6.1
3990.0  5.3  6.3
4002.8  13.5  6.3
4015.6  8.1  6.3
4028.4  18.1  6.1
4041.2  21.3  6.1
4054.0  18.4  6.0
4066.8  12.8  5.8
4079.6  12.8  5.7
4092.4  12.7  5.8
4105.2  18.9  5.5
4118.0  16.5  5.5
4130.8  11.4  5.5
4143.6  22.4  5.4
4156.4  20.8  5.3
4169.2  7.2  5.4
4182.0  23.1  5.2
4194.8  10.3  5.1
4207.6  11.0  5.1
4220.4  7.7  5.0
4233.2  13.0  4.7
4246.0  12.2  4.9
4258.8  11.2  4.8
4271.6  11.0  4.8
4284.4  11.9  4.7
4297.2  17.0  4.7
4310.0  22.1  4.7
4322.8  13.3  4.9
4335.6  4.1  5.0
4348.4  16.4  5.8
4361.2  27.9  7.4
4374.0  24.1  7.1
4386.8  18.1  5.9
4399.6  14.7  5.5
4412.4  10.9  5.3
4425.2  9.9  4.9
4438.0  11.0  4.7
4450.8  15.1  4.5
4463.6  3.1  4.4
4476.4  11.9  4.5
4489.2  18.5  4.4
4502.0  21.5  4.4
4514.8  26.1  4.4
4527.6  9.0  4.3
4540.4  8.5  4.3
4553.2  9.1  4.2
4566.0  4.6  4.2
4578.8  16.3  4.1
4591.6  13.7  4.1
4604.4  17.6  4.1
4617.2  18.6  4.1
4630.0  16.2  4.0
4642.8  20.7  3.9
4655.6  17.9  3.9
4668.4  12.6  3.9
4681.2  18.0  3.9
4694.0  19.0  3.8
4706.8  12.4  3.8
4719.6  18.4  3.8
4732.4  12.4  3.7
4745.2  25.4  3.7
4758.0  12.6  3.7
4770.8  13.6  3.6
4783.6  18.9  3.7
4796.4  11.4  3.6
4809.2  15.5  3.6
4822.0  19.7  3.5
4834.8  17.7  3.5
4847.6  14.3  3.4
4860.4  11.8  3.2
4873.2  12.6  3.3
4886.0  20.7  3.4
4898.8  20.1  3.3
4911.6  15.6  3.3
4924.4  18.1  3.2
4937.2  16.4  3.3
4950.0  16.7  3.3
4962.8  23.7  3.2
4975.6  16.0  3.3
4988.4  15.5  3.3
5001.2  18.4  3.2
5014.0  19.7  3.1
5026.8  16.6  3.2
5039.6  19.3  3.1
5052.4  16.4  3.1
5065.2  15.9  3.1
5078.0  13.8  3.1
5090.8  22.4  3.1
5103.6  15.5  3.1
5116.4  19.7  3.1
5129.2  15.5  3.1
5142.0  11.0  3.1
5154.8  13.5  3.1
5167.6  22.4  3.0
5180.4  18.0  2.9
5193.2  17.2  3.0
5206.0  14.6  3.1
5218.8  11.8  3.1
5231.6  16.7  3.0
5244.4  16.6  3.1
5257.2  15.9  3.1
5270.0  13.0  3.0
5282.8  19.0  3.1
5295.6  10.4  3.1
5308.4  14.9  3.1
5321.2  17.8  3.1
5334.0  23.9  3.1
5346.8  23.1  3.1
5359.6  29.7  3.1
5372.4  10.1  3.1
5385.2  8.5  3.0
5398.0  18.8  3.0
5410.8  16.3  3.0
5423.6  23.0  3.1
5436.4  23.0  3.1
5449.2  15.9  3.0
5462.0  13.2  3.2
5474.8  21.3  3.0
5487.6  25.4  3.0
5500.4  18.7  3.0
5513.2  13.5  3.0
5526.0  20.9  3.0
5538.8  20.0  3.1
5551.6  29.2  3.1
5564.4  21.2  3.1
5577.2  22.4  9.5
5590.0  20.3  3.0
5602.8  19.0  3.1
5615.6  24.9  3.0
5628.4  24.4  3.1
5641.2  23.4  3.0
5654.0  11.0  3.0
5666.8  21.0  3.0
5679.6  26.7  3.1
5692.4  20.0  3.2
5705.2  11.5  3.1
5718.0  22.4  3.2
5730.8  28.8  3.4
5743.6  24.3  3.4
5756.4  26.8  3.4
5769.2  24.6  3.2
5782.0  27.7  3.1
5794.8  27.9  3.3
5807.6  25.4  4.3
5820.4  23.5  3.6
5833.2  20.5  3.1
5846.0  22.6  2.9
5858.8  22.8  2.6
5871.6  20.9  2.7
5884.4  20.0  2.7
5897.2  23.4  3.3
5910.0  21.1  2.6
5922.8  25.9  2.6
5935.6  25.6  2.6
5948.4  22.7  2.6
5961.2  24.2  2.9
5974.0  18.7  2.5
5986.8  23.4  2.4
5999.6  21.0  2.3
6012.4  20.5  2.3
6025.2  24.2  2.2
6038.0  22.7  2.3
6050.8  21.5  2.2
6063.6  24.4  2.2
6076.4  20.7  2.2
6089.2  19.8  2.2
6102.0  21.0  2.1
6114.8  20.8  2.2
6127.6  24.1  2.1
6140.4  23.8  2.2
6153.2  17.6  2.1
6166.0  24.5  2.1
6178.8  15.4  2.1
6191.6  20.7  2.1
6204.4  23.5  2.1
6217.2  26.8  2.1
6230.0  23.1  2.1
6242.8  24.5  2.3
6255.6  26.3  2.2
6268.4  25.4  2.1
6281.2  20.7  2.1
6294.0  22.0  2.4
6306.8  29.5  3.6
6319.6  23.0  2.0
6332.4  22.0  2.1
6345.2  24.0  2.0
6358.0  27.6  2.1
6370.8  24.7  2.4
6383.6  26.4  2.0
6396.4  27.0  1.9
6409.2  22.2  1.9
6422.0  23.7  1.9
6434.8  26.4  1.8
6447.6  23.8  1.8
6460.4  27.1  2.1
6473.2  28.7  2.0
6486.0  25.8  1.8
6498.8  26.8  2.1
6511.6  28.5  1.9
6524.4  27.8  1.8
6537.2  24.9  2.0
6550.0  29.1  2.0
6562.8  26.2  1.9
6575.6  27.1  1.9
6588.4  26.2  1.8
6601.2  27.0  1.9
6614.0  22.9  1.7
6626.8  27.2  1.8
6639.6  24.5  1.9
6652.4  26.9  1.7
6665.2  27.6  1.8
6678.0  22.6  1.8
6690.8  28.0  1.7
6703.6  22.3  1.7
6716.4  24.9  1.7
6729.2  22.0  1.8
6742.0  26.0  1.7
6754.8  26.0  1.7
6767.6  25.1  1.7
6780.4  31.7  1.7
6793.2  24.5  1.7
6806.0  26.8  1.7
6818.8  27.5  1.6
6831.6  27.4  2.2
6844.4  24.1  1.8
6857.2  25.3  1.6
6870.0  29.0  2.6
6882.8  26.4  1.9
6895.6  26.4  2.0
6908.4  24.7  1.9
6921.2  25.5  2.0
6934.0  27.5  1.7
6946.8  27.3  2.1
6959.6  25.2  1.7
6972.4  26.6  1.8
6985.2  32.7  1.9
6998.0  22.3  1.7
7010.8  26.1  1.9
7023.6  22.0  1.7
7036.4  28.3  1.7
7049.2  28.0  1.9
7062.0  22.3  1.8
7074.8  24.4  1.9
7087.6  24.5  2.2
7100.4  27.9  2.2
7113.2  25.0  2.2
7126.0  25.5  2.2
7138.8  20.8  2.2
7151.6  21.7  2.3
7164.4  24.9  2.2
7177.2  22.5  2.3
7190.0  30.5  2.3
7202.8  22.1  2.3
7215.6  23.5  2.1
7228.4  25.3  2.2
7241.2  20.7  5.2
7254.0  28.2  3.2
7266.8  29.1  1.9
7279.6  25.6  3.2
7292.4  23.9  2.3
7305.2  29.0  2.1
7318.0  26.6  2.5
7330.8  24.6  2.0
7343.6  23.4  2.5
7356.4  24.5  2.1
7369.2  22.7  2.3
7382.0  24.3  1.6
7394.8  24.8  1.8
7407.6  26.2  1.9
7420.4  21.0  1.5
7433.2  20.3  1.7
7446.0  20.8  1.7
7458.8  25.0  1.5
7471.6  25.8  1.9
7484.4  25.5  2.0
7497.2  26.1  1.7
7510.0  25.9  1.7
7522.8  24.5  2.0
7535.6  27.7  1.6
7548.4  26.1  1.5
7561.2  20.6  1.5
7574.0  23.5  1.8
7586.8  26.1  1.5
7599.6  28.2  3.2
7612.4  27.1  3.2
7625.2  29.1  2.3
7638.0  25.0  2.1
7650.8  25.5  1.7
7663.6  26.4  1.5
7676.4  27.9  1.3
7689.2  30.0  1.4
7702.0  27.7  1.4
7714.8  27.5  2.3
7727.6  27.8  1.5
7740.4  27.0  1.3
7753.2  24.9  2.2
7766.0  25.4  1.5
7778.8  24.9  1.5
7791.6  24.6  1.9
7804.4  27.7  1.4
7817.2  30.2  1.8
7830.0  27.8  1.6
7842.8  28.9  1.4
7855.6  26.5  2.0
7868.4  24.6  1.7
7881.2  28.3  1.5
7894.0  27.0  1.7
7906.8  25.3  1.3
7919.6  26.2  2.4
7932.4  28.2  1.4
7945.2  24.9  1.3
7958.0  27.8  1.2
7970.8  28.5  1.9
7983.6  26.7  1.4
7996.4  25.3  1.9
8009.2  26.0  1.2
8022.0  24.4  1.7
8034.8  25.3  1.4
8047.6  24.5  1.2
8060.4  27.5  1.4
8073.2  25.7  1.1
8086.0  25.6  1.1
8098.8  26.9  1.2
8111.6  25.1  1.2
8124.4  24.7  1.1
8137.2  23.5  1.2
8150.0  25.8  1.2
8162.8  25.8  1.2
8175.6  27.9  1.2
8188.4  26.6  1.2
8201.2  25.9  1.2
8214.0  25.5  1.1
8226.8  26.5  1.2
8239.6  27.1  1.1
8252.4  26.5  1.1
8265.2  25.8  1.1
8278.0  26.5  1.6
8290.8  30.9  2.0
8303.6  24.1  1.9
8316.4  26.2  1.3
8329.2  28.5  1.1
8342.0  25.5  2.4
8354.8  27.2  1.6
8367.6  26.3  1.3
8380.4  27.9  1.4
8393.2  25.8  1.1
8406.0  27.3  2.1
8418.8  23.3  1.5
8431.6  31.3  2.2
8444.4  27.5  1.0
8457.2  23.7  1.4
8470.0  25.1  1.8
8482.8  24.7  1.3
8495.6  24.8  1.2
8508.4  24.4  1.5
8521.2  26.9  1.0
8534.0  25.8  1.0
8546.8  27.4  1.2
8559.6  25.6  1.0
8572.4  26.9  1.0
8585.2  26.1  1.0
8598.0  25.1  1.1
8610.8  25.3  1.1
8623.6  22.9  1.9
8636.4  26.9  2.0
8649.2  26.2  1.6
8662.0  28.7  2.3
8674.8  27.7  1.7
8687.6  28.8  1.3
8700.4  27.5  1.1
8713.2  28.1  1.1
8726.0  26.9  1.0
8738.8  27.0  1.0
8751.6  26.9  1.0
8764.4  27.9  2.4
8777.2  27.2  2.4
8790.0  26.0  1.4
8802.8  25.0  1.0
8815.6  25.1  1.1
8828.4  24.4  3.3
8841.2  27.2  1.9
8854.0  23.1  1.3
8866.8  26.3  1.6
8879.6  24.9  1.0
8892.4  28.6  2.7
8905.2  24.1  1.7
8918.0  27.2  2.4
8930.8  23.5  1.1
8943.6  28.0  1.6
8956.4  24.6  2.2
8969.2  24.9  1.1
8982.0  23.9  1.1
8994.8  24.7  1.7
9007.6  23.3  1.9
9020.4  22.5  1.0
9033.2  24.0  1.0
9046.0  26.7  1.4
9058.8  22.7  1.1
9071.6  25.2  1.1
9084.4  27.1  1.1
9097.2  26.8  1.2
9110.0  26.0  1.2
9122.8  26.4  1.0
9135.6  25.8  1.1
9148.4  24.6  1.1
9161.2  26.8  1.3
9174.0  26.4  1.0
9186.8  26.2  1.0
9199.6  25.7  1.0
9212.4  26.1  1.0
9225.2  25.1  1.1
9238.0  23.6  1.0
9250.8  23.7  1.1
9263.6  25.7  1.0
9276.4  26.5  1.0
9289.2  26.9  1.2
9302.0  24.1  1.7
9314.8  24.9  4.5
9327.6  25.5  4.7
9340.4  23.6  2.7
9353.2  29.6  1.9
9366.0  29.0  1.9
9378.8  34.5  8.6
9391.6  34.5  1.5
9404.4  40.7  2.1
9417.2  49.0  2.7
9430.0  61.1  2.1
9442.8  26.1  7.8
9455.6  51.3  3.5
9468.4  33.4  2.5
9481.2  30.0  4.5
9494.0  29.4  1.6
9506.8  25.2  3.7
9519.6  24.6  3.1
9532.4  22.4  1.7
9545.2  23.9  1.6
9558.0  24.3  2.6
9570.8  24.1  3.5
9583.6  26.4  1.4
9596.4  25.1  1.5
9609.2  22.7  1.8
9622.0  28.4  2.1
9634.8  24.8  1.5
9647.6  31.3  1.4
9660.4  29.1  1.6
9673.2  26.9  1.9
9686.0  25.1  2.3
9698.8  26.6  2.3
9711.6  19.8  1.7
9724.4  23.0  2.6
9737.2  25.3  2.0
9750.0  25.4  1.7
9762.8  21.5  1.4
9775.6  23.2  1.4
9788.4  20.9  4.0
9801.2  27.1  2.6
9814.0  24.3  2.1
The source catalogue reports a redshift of 0.44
